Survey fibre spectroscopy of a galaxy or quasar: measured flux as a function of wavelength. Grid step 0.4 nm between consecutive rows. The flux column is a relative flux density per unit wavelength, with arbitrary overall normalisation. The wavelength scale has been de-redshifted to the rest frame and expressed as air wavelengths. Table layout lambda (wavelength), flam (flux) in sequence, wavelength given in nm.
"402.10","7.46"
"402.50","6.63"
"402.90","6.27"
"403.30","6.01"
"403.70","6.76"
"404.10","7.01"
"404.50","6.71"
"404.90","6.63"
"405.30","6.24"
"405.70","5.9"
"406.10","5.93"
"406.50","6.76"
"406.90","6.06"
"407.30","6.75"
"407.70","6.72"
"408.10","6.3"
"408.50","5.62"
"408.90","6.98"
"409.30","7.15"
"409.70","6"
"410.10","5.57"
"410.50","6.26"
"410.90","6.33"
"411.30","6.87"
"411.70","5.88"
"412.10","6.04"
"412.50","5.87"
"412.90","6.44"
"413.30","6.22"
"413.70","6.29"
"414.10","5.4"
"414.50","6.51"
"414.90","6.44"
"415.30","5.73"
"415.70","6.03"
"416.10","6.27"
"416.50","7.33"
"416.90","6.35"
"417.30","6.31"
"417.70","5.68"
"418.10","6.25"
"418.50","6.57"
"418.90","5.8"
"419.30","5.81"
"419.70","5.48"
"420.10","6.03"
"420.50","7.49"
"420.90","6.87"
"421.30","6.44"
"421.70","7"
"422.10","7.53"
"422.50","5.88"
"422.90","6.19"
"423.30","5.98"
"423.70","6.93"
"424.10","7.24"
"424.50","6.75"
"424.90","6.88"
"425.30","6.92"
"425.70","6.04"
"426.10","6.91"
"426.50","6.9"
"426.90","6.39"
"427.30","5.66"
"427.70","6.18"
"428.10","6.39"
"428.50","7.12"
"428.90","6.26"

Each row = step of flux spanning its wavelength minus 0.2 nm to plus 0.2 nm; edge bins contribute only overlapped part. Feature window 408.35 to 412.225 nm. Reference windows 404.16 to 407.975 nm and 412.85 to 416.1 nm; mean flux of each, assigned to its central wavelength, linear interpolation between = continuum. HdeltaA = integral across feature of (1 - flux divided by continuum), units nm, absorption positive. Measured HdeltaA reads 0.00 nm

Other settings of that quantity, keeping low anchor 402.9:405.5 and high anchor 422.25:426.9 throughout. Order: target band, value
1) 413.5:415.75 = 0.172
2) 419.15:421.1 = 0.071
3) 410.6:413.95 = 0.170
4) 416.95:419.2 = 0.157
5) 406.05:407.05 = 0.036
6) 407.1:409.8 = 0.012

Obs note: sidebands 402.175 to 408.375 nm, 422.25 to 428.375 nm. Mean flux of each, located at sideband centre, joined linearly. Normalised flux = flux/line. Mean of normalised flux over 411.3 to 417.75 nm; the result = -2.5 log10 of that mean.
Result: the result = 0.05 mag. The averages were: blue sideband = 6.46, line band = 6.21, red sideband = 6.5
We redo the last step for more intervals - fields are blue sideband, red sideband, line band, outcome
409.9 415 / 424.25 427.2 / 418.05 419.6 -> 0.06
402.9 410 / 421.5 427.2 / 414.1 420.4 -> 0.07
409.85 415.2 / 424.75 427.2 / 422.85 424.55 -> -0.02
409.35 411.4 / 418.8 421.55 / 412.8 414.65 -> 0.02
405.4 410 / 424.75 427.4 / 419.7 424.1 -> -0.02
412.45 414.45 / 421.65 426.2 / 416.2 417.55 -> -0.05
